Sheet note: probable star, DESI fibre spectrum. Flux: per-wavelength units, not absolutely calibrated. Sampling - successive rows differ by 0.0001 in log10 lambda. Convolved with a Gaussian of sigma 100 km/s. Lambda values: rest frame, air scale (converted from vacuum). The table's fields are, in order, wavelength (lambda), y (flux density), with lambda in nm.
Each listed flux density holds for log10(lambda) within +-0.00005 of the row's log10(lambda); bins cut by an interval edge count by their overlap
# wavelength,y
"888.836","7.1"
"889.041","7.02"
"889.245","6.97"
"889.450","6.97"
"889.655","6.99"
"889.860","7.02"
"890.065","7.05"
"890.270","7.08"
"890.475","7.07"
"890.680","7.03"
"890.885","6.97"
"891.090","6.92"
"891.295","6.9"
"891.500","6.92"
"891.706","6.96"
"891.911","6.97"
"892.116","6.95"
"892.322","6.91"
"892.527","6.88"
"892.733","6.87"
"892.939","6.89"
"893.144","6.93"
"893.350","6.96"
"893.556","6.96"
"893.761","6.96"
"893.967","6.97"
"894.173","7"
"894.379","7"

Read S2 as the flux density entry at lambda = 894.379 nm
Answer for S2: 7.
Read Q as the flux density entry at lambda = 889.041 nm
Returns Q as 7.02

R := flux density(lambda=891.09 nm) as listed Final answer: 6.92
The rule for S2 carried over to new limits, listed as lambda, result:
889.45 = 6.97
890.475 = 7.07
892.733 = 6.87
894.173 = 7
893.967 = 6.97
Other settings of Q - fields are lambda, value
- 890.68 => 7.03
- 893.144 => 6.93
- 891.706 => 6.96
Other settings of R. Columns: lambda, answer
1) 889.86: 7.02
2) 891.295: 6.9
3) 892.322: 6.91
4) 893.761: 6.96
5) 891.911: 6.97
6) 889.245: 6.97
